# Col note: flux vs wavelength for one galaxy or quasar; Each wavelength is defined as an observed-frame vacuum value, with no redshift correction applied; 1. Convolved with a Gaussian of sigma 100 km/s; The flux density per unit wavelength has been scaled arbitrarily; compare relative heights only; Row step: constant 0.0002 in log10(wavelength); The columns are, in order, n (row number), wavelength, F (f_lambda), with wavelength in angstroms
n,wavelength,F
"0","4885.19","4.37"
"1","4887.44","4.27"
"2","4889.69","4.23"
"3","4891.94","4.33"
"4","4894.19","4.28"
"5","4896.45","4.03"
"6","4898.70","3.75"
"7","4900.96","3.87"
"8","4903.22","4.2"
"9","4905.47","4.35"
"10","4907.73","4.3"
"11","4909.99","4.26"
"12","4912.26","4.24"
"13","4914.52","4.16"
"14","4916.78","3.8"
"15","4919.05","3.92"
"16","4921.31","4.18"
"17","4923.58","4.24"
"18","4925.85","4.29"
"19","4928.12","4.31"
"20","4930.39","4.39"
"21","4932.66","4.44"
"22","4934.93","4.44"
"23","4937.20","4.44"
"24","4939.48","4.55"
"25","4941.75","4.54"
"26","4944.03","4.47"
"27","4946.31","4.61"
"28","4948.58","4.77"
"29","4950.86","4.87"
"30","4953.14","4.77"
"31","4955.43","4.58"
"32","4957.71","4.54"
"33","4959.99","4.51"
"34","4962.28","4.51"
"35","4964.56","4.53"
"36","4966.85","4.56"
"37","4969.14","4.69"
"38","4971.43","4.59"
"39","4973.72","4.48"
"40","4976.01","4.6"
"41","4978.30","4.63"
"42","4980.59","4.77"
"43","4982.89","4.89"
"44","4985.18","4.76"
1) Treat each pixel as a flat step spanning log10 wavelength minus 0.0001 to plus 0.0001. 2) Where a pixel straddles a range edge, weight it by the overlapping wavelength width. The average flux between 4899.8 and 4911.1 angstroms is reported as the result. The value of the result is 4.2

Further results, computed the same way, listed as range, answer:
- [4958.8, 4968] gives 4.53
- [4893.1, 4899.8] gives 4.02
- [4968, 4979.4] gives 4.6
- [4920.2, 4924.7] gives 4.21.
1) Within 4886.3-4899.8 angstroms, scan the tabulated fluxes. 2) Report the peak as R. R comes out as 4.33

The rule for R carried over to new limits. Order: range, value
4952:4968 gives 4.77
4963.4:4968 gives 4.56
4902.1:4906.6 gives 4.35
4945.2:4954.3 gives 4.87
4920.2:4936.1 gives 4.44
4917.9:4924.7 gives 4.24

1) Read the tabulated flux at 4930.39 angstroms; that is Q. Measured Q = 4.39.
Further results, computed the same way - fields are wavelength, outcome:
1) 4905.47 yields 4.35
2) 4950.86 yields 4.87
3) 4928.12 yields 4.31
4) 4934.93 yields 4.44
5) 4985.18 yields 4.76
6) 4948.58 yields 4.77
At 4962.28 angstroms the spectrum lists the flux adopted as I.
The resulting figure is 4.51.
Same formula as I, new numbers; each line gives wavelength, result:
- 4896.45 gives 4.03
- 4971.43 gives 4.59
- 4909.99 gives 4.26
